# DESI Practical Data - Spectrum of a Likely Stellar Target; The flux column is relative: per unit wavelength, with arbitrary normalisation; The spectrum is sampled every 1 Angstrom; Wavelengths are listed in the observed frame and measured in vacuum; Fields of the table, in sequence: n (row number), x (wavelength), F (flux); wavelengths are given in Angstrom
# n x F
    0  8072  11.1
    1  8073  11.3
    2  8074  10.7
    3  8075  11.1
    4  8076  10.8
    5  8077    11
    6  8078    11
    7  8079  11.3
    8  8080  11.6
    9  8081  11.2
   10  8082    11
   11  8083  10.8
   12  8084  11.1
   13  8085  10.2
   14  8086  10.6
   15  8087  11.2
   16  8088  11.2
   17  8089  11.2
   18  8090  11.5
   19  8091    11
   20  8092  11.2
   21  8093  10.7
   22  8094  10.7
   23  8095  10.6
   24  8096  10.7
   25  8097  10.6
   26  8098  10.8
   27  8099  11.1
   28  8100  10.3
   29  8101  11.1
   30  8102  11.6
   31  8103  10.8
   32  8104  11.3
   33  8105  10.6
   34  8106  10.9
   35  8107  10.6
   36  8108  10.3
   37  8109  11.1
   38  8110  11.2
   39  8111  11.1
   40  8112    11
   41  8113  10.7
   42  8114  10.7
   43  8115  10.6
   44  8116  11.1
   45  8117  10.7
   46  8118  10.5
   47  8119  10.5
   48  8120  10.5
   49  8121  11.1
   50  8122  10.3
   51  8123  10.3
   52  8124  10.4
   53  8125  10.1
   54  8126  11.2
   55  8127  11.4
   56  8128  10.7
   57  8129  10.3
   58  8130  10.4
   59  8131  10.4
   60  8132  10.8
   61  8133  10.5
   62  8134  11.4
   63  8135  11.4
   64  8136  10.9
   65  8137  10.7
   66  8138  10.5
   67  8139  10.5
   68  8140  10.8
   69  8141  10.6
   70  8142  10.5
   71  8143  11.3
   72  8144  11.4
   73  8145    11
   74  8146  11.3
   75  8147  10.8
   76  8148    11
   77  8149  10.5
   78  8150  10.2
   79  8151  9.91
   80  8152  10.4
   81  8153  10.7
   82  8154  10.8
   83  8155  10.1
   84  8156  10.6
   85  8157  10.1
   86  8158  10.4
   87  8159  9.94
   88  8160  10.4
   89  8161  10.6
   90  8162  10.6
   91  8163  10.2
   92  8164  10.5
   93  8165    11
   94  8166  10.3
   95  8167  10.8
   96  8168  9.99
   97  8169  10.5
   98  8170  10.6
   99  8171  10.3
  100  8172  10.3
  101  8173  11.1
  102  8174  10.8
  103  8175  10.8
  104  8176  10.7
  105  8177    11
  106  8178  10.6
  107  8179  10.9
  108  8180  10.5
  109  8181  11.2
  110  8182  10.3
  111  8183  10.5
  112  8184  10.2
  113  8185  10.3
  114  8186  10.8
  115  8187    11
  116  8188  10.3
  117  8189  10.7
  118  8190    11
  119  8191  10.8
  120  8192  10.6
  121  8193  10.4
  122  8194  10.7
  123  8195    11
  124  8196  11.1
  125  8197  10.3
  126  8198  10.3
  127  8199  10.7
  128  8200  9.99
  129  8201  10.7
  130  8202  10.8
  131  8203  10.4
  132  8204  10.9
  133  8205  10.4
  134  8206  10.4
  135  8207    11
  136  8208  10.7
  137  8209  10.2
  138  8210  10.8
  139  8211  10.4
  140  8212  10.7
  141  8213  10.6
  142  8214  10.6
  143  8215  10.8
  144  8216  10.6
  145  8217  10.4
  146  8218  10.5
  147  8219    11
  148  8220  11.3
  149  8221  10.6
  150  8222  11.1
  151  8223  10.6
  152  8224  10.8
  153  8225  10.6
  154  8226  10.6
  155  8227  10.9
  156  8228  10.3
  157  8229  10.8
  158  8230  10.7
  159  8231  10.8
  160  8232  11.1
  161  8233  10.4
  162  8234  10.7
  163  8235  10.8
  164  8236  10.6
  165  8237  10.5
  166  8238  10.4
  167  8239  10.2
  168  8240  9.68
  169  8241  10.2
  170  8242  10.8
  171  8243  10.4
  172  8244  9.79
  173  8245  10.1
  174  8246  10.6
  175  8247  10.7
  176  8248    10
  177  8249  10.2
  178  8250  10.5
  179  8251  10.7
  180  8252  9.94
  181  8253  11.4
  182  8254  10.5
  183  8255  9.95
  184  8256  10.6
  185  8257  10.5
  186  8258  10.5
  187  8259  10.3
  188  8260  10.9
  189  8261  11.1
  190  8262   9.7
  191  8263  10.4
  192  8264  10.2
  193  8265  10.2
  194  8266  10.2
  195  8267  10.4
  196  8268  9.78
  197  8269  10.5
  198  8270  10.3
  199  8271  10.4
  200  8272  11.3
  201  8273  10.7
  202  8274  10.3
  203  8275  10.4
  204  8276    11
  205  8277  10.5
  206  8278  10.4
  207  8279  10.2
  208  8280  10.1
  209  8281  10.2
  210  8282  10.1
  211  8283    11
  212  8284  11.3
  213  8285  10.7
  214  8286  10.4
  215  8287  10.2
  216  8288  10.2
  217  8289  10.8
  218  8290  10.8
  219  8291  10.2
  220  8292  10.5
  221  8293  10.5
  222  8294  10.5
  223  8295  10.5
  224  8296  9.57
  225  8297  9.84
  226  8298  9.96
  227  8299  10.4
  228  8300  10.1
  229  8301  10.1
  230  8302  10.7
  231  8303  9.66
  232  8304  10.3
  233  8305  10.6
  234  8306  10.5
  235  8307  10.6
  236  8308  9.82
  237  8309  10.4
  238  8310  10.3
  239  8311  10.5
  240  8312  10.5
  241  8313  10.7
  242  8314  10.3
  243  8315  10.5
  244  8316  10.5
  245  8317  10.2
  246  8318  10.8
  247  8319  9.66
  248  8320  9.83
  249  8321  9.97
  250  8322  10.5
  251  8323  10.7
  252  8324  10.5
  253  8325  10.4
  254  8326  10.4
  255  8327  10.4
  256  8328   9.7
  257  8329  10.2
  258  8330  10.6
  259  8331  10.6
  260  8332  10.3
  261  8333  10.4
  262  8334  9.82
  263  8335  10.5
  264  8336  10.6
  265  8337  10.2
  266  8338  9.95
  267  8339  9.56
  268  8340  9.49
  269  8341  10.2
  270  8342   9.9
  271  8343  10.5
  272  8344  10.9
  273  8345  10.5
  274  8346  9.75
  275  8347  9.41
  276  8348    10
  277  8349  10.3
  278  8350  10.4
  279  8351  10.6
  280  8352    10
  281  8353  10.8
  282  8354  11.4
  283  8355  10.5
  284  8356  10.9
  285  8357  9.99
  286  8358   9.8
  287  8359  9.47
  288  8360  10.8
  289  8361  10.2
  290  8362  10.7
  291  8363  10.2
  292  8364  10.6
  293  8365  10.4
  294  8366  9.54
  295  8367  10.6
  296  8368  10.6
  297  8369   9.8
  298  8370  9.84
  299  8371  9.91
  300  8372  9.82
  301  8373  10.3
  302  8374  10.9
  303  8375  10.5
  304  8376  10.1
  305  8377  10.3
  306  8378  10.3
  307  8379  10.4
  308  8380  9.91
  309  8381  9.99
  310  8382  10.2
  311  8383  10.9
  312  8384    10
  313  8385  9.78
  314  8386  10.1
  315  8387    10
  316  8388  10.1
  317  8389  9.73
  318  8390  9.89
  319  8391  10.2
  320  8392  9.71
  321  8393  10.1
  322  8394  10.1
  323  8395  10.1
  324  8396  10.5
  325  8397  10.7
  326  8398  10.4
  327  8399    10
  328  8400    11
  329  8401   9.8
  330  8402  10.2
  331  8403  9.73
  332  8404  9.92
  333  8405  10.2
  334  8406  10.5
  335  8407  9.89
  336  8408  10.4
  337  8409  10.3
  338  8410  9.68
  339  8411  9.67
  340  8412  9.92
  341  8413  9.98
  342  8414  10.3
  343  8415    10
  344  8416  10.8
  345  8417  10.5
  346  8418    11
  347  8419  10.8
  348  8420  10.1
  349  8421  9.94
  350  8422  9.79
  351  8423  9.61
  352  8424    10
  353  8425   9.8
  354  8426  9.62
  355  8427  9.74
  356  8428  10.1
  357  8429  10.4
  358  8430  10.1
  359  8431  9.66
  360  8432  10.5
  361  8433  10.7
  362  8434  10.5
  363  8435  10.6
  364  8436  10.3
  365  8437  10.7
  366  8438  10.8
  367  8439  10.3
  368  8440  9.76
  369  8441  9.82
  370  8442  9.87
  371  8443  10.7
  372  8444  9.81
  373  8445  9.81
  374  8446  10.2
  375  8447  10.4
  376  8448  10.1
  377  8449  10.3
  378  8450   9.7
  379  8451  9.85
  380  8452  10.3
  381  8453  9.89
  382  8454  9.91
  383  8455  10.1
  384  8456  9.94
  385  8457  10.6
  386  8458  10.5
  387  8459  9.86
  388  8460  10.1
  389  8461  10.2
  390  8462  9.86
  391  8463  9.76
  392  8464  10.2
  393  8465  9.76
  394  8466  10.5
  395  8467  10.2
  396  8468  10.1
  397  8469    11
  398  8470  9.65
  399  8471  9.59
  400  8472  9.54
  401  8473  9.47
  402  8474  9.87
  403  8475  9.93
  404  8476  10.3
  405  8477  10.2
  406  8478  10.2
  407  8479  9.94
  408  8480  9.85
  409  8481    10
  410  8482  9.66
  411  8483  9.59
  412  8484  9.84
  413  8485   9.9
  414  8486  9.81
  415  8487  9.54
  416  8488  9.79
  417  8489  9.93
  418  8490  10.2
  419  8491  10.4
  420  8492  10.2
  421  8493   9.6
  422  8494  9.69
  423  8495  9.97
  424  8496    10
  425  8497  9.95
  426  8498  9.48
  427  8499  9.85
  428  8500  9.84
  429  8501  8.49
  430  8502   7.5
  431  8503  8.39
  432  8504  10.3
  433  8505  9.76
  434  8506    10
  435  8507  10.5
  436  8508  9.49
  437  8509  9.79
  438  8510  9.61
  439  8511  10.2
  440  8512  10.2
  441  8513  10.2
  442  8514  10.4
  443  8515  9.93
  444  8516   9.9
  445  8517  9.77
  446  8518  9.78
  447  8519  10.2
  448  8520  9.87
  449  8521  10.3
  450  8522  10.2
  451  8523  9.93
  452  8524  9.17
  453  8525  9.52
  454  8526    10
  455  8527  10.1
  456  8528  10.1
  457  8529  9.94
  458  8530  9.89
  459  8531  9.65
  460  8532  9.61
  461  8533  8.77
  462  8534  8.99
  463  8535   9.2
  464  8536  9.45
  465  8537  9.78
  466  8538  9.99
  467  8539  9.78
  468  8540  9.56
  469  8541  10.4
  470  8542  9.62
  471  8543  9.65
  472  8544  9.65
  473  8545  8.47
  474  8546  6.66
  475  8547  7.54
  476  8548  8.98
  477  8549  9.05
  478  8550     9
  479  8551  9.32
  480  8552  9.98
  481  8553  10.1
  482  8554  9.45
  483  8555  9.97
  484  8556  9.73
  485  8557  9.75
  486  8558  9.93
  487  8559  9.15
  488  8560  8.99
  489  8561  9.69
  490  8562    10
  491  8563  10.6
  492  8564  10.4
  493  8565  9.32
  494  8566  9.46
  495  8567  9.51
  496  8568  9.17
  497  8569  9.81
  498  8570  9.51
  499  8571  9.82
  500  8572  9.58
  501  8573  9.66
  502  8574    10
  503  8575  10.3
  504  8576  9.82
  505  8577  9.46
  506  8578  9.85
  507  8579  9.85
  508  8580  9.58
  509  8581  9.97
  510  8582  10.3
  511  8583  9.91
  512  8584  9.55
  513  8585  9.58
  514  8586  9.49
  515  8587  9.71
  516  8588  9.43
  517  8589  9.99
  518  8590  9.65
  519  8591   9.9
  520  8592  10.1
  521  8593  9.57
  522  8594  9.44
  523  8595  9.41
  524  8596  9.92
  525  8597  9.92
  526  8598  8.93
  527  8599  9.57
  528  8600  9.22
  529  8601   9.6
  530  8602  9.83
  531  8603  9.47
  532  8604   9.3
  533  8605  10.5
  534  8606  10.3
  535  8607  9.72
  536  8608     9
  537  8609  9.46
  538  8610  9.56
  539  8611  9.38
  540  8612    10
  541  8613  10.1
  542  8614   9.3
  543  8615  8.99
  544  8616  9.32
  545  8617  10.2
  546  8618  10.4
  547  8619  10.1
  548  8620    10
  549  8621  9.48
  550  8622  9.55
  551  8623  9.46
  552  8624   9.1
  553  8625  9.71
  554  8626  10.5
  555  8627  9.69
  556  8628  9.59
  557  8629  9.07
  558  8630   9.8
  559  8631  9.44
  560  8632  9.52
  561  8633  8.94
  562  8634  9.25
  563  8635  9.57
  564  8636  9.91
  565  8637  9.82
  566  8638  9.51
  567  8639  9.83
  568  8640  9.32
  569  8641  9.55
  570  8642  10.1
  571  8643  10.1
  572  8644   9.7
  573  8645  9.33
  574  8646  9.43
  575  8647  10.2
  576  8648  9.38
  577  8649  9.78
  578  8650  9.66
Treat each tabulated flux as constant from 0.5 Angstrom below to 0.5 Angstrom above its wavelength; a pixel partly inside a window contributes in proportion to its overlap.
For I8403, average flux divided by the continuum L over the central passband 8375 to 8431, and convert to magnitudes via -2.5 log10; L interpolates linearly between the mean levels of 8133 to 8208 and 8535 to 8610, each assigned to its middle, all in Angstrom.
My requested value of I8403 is -0.01 mag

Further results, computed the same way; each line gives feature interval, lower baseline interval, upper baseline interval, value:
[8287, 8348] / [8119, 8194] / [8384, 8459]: 0.01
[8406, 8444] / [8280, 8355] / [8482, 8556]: -0.02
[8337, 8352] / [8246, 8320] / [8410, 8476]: 0.02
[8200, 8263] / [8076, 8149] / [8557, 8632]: 0.00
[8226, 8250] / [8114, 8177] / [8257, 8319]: 0.00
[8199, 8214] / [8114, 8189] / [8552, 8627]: -0.01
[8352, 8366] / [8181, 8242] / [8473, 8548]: -0.02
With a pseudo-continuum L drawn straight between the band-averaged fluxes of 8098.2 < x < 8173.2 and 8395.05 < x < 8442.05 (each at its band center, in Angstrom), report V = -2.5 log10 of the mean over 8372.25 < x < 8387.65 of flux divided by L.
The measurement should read 0.00 mag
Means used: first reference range 10.7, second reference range 10.2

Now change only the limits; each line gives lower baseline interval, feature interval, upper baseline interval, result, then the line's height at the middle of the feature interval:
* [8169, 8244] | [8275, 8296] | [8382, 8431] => -0.01 mag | 10.4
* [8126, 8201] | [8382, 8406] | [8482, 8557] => -0.02 mag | 9.99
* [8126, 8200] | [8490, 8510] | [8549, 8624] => 0.03 mag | 9.88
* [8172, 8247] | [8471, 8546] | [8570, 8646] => 0.02 mag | 9.91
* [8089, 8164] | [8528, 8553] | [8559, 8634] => 0.05 mag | 9.8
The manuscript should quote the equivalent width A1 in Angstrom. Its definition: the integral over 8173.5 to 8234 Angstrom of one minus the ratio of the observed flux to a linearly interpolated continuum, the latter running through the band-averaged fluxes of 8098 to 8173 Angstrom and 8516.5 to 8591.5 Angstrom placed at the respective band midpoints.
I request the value -0.9 Angstrom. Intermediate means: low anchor 10.7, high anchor 9.62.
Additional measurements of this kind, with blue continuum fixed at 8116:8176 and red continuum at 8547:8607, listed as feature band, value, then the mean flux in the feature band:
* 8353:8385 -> -0.5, 10.3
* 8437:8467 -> -0.5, 10.1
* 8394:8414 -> -0.2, 10.2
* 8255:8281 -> -0.2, 10.4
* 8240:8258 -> 0.0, 10.4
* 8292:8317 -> -0.1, 10.3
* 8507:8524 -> -0.3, 9.98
